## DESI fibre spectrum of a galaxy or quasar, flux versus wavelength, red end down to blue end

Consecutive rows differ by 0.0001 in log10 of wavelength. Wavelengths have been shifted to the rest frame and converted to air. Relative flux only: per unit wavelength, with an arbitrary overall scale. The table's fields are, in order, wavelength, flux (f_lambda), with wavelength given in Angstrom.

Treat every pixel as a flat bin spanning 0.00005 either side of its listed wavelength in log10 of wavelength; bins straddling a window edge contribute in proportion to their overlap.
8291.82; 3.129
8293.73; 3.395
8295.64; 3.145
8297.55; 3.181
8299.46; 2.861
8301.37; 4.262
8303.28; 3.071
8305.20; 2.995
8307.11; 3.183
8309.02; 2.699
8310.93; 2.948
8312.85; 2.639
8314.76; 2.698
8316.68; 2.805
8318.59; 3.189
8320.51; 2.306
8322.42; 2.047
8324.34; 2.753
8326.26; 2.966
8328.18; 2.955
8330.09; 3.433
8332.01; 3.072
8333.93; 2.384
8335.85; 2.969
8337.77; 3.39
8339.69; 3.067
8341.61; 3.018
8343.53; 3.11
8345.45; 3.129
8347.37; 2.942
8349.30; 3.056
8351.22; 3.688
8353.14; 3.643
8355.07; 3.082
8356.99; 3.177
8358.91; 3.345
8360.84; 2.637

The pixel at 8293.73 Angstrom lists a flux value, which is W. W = 3.395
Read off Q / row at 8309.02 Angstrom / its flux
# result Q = 2.699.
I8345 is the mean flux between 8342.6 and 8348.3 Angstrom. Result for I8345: 3.06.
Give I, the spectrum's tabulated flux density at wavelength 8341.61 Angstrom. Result 3.018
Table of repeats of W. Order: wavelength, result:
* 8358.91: 3.345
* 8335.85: 2.969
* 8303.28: 3.071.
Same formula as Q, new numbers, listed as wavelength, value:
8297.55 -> 3.181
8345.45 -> 3.129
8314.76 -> 2.698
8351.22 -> 3.688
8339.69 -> 3.067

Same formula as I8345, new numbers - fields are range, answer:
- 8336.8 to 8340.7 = 3.23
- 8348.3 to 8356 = 3.36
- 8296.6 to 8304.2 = 3.35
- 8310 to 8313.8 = 2.79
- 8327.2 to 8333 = 3.15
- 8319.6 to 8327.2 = 2.52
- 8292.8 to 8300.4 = 3.15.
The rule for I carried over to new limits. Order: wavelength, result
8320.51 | 2.306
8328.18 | 2.955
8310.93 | 2.948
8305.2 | 2.995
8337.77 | 3.39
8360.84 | 2.637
